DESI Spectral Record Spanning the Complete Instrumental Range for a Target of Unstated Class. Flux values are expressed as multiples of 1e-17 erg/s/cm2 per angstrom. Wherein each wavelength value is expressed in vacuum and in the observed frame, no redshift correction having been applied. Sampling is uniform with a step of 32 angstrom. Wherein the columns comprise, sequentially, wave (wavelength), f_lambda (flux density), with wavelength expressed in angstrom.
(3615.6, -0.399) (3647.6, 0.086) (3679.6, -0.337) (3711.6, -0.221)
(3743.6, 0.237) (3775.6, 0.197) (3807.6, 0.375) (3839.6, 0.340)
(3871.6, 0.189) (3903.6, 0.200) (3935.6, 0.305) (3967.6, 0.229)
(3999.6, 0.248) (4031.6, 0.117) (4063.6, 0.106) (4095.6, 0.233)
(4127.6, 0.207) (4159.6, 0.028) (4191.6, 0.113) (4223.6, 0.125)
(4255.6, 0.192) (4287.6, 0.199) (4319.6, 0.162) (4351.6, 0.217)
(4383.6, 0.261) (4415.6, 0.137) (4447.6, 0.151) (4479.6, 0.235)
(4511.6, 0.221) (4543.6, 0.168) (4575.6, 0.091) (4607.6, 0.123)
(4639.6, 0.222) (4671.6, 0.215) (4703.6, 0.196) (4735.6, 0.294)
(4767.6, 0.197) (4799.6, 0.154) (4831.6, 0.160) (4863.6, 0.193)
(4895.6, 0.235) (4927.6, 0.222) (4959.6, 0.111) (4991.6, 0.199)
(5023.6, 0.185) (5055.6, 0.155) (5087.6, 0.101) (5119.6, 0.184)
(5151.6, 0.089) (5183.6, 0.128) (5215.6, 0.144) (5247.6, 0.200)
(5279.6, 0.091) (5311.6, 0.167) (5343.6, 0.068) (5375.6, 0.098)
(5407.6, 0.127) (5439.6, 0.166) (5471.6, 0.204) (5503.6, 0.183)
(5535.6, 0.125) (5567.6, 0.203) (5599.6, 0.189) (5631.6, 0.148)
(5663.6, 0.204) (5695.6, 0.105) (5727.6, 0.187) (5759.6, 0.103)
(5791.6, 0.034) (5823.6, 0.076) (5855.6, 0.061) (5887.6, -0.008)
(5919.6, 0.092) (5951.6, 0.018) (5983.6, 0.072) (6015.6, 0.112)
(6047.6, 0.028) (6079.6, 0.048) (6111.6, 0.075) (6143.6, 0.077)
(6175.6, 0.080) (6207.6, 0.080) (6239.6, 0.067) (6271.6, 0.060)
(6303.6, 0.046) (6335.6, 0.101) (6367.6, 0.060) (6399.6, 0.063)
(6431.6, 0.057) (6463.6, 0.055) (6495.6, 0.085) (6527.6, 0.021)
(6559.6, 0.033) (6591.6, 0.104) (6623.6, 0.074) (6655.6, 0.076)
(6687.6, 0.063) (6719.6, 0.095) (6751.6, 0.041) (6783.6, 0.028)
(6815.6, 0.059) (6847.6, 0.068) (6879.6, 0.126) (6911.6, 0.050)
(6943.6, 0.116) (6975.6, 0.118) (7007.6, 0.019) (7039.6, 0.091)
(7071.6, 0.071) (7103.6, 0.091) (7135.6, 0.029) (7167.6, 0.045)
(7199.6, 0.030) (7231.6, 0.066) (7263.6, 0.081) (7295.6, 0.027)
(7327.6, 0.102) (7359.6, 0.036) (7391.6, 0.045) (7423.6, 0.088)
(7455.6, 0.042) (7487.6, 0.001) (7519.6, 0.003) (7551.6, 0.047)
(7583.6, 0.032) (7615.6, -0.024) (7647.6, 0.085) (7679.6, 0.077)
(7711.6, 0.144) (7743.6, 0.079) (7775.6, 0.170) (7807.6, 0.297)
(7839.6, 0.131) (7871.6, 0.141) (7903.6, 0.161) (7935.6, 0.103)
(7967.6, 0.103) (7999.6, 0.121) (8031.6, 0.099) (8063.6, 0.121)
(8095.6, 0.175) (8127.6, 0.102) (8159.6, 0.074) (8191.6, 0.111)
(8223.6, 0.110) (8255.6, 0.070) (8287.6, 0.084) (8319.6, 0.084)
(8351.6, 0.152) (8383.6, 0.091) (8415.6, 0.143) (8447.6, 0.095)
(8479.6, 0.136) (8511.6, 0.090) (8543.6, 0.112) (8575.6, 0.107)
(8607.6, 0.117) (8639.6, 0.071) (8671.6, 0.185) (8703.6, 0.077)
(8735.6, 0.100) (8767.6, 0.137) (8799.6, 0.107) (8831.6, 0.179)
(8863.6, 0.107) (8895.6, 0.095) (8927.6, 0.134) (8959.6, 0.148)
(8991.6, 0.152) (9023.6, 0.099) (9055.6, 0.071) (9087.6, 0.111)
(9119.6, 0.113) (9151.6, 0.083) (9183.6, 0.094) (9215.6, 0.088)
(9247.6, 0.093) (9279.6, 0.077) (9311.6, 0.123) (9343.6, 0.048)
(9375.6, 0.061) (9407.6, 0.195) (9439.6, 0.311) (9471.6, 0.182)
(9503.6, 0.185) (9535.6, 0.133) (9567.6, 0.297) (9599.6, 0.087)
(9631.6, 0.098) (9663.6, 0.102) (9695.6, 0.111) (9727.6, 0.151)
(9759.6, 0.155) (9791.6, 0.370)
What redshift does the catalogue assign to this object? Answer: 1.09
